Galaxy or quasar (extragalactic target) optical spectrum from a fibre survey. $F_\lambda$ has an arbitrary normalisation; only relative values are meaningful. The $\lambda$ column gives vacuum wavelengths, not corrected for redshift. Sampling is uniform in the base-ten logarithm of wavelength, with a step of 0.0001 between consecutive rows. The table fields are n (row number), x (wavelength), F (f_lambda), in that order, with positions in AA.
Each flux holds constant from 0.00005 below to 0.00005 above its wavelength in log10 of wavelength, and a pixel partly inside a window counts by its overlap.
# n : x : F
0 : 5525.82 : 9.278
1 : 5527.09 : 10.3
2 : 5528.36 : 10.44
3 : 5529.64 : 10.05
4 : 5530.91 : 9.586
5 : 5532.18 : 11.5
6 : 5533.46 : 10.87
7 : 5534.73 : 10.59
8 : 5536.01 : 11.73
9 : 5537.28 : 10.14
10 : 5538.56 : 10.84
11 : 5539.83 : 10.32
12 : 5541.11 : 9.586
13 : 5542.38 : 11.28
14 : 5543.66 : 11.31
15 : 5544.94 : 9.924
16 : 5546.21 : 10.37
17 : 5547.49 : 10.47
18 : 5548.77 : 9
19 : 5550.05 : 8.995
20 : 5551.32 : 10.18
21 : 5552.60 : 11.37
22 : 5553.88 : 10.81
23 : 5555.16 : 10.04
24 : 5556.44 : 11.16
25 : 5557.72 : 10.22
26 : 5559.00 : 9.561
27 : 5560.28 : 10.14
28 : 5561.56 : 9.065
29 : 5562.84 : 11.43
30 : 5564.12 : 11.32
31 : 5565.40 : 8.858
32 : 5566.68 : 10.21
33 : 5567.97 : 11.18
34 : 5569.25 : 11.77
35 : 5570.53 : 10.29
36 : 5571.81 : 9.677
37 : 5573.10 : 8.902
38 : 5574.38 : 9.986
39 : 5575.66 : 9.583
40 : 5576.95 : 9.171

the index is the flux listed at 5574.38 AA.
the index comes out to 9.986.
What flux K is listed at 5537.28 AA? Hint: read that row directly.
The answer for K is 10.14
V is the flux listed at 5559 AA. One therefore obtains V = 9.561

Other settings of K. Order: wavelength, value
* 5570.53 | 10.29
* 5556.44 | 11.16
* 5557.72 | 10.22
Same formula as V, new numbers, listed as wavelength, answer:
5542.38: 11.28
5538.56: 10.84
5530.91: 9.586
